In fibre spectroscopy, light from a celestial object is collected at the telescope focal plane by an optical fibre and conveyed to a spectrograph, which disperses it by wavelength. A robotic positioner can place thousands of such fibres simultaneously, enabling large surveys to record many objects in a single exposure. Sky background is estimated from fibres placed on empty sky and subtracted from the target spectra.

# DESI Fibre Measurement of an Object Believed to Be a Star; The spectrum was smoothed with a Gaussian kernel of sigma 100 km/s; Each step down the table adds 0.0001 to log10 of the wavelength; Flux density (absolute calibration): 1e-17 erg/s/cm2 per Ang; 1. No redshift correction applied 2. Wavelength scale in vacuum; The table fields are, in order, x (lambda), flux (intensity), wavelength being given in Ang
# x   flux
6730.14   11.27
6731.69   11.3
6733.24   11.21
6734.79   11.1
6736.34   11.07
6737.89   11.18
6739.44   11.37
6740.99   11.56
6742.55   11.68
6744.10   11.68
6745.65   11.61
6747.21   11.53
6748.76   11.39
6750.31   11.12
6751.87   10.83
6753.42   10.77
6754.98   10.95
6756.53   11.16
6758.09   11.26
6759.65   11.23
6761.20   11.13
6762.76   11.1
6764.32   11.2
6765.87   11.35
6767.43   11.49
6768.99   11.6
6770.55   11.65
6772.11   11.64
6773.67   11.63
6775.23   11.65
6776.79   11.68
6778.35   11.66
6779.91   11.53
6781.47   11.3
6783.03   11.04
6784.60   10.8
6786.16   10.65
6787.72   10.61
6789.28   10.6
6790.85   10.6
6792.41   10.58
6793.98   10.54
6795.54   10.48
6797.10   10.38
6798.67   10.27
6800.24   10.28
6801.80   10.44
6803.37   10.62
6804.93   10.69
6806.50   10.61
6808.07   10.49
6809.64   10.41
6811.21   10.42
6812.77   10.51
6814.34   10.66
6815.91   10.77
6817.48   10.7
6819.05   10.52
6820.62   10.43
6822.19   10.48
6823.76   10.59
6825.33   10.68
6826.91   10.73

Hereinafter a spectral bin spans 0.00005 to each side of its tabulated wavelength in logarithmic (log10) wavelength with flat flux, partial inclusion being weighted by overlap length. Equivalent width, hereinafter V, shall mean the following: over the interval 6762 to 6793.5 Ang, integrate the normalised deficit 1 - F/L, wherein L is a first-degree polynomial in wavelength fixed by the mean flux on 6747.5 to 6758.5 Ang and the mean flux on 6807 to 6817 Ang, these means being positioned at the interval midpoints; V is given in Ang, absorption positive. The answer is -1.0 Ang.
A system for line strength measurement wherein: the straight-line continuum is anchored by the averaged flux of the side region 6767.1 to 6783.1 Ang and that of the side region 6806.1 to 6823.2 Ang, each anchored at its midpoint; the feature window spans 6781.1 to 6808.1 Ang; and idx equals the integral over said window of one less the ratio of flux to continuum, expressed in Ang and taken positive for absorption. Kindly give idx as 1.1 Ang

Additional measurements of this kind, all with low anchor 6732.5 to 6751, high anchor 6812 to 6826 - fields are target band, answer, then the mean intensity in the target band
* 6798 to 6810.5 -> 0.3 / 10.5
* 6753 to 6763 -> 0.1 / 11.1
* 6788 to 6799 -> 0.4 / 10.5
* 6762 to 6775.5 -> -0.4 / 11.5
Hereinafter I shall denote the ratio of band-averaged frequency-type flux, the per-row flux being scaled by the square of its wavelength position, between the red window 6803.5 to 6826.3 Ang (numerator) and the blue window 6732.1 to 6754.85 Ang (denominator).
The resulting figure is 0.96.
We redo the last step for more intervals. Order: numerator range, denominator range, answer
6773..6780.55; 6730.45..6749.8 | 1.03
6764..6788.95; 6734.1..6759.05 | 1.02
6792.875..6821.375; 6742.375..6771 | 0.95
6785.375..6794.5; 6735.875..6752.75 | 0.94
